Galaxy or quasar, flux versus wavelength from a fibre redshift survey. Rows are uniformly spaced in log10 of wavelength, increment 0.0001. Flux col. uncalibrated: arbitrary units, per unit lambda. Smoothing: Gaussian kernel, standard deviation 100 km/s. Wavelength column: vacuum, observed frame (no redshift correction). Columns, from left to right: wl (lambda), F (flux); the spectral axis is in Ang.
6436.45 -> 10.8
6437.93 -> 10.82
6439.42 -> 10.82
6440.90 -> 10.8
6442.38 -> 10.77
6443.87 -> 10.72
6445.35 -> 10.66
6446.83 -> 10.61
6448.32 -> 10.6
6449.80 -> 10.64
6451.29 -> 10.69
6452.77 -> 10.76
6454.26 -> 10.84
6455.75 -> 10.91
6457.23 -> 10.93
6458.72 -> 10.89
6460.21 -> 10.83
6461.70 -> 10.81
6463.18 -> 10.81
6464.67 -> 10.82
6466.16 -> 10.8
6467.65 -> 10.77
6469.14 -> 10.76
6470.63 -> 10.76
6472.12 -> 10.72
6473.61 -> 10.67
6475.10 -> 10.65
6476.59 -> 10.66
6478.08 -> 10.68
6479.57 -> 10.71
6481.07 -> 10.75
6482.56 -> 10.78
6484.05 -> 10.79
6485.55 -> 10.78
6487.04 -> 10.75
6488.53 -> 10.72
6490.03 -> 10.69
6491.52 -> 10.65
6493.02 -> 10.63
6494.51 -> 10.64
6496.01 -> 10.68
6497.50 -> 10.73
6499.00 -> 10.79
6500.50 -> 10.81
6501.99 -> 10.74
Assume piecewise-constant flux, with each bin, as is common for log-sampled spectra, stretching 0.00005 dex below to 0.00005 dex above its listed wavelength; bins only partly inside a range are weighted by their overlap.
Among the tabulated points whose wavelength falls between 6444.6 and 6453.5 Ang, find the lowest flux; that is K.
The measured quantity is 10.6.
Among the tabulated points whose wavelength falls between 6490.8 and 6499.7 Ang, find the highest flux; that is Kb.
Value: 10.79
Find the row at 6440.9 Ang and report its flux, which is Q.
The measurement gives 10.8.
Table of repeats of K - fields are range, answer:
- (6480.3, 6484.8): 10.75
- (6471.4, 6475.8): 10.65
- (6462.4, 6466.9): 10.8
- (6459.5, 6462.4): 10.81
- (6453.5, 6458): 10.84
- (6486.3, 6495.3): 10.63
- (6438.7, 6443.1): 10.77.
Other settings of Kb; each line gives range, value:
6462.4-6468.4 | 10.82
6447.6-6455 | 10.84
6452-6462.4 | 10.93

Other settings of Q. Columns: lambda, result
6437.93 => 10.82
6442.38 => 10.77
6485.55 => 10.78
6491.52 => 10.65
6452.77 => 10.76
